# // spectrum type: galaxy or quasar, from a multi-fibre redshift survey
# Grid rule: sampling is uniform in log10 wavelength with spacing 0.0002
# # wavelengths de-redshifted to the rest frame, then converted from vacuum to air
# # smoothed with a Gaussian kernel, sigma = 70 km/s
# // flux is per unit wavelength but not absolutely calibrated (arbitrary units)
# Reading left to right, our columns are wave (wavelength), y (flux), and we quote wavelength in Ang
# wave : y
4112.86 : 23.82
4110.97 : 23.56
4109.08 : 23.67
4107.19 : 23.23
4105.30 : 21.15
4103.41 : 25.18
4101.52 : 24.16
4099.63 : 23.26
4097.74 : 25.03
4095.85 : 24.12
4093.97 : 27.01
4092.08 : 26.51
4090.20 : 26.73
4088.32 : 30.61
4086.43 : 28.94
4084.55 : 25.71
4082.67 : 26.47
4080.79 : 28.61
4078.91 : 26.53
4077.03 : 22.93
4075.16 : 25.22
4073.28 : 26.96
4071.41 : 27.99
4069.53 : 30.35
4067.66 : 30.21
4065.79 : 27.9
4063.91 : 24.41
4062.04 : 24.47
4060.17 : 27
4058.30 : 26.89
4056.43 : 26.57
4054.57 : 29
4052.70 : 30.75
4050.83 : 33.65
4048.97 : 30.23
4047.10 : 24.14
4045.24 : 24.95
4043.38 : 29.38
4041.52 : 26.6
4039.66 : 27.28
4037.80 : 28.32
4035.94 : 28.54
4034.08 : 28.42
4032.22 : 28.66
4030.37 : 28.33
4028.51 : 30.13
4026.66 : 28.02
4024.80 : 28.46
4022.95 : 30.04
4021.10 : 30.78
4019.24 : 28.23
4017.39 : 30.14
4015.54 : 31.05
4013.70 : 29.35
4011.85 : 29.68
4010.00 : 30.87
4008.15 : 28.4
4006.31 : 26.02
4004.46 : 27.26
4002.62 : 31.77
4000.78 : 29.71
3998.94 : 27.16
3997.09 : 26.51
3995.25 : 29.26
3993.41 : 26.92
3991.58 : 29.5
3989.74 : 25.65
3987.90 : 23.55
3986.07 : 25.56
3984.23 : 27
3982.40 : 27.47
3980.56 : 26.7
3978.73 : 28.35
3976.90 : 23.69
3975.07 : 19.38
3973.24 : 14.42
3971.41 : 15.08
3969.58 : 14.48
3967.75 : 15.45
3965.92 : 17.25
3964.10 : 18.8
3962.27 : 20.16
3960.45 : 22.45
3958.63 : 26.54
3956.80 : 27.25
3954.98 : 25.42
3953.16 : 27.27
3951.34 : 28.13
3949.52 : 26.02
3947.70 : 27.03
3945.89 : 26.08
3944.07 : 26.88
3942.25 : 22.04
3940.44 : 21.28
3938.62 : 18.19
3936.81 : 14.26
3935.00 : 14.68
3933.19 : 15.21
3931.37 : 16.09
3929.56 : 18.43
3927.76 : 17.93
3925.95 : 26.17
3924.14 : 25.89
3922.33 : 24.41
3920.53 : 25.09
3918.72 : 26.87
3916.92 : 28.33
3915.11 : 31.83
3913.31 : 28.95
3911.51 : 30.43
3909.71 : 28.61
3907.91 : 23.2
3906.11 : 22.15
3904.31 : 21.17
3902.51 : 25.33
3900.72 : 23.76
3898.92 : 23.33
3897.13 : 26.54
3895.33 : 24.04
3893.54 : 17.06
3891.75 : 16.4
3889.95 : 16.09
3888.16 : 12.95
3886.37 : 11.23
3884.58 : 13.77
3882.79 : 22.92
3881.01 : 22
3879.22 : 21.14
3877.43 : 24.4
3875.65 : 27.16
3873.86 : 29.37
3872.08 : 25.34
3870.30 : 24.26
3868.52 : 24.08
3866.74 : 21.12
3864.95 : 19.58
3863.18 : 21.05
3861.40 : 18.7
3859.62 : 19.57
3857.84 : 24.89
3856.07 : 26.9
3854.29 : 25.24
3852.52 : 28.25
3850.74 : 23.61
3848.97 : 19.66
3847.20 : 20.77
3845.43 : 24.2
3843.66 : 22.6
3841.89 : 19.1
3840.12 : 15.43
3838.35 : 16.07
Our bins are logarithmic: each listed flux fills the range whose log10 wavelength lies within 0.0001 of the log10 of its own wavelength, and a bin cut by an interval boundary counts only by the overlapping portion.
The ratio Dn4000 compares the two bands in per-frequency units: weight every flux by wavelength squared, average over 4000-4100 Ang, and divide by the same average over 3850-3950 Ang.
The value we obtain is 1.33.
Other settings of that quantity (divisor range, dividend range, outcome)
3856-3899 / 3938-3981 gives 1.10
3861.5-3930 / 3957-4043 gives 1.20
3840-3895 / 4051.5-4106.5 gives 1.38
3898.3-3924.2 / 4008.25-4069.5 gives 1.17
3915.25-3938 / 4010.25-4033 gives 1.44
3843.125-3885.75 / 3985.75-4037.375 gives 1.34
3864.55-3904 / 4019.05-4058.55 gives 1.44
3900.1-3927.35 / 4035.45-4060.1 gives 1.16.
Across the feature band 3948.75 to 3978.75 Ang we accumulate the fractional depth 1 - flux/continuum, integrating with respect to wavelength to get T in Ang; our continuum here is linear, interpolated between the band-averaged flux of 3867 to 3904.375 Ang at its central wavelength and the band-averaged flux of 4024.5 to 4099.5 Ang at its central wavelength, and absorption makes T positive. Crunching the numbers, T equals 3.2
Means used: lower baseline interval 21.5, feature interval 21.5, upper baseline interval 27.5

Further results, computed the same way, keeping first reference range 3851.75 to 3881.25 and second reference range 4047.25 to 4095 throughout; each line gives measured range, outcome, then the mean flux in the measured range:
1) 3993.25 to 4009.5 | -1.21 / 28.2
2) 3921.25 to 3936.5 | 3.19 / 19.7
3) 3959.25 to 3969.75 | 2.87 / 18.6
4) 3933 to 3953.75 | 2.29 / 22.4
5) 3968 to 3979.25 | 3.09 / 18.7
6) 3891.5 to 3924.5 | -0.73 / 25.1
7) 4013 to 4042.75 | -2.36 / 28.9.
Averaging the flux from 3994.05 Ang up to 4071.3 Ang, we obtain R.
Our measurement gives 28.5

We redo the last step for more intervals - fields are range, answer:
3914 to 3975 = 22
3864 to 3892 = 20.8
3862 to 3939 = 22.1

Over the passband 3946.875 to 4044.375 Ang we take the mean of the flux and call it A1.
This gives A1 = 26.2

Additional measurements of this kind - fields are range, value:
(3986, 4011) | 27.8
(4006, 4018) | 29.5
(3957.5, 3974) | 18.4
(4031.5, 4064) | 27.8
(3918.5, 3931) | 23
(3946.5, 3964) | 25.3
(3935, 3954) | 23.3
